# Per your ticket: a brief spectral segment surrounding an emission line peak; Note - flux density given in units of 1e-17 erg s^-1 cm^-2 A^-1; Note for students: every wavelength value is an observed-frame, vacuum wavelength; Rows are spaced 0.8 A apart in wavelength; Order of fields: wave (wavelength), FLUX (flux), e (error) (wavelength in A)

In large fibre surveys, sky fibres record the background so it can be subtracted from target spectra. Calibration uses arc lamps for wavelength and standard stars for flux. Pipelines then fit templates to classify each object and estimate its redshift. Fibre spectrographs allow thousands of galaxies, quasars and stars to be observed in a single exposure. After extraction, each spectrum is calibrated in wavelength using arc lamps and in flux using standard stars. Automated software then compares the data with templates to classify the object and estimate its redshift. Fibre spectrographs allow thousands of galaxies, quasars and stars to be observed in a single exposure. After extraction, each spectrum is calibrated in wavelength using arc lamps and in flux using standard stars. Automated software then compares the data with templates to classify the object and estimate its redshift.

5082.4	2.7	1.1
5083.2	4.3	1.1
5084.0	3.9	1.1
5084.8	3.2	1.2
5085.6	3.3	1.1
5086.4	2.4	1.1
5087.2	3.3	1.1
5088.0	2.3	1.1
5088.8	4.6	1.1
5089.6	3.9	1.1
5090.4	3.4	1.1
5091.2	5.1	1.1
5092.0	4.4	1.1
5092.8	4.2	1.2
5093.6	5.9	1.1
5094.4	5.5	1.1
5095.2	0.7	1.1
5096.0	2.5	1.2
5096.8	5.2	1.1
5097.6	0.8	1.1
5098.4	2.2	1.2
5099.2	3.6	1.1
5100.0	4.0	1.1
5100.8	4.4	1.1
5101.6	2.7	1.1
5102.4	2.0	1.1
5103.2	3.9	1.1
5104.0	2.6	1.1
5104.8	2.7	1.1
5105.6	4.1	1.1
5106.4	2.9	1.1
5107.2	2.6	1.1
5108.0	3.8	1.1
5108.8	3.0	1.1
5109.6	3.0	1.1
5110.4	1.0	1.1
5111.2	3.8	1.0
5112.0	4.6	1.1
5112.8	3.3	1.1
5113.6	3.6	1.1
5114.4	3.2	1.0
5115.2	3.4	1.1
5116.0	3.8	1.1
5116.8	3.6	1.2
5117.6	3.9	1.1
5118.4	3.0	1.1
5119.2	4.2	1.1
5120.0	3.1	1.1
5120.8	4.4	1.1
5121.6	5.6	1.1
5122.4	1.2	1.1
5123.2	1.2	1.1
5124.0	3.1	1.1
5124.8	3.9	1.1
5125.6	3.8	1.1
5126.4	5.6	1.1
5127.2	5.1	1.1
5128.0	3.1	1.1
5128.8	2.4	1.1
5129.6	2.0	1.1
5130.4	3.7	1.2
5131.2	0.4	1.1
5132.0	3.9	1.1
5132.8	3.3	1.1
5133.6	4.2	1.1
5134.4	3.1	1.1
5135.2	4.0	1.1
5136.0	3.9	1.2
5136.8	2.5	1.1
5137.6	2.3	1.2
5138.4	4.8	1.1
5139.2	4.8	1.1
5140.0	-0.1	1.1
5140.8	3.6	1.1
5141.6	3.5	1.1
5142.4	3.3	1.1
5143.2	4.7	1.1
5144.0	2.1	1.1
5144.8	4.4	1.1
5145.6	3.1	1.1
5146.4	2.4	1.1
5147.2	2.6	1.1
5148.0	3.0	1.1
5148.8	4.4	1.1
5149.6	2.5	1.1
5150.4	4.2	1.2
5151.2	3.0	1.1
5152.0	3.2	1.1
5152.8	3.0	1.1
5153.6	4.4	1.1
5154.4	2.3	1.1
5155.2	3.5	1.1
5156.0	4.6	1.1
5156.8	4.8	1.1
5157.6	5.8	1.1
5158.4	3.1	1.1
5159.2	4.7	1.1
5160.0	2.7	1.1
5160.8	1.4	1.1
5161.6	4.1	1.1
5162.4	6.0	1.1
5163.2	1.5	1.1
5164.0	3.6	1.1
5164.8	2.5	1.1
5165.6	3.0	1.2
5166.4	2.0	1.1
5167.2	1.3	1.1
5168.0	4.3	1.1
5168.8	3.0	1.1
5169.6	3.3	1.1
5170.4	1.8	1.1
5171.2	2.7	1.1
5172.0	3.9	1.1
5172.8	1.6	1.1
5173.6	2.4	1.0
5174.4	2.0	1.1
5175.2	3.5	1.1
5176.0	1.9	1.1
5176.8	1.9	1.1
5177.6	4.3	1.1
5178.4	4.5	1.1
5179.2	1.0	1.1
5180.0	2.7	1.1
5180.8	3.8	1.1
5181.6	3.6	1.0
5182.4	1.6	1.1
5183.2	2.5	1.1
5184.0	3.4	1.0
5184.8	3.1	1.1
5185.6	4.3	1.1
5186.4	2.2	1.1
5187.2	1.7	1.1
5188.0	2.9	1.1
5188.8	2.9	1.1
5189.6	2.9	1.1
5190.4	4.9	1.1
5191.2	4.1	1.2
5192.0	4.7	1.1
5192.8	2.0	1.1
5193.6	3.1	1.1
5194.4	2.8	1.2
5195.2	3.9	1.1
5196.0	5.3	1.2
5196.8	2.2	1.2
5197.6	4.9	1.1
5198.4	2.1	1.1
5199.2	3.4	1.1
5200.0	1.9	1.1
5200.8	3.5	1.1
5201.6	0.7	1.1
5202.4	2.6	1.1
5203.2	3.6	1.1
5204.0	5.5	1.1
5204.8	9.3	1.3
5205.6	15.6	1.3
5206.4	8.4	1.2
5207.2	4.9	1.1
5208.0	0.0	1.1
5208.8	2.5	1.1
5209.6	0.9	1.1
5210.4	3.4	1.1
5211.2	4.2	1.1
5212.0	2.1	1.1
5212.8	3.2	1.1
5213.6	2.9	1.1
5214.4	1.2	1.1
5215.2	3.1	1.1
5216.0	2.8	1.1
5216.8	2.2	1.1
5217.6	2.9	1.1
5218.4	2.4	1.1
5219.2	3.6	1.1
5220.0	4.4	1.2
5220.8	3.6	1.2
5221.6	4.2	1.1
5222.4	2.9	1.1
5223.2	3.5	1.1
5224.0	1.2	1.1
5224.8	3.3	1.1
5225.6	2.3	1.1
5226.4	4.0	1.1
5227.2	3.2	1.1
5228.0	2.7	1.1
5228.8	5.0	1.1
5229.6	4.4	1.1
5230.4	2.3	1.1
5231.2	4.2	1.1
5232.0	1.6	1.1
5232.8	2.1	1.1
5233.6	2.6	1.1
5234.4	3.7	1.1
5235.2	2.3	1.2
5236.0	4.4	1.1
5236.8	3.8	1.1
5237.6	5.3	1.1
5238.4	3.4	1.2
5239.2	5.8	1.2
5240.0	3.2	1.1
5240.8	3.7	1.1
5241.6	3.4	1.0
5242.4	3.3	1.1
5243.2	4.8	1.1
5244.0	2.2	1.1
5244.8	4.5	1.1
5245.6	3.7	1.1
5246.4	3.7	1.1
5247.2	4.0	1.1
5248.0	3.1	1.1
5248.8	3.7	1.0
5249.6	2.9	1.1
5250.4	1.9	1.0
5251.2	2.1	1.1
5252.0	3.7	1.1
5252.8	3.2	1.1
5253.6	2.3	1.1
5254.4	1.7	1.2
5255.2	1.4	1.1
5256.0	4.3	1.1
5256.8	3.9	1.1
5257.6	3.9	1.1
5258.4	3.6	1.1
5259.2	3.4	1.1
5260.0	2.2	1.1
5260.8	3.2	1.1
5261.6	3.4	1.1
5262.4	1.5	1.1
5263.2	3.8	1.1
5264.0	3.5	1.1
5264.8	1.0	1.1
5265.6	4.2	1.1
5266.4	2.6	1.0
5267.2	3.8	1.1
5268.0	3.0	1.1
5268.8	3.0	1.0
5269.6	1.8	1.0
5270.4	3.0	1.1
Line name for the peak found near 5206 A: Hbeta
